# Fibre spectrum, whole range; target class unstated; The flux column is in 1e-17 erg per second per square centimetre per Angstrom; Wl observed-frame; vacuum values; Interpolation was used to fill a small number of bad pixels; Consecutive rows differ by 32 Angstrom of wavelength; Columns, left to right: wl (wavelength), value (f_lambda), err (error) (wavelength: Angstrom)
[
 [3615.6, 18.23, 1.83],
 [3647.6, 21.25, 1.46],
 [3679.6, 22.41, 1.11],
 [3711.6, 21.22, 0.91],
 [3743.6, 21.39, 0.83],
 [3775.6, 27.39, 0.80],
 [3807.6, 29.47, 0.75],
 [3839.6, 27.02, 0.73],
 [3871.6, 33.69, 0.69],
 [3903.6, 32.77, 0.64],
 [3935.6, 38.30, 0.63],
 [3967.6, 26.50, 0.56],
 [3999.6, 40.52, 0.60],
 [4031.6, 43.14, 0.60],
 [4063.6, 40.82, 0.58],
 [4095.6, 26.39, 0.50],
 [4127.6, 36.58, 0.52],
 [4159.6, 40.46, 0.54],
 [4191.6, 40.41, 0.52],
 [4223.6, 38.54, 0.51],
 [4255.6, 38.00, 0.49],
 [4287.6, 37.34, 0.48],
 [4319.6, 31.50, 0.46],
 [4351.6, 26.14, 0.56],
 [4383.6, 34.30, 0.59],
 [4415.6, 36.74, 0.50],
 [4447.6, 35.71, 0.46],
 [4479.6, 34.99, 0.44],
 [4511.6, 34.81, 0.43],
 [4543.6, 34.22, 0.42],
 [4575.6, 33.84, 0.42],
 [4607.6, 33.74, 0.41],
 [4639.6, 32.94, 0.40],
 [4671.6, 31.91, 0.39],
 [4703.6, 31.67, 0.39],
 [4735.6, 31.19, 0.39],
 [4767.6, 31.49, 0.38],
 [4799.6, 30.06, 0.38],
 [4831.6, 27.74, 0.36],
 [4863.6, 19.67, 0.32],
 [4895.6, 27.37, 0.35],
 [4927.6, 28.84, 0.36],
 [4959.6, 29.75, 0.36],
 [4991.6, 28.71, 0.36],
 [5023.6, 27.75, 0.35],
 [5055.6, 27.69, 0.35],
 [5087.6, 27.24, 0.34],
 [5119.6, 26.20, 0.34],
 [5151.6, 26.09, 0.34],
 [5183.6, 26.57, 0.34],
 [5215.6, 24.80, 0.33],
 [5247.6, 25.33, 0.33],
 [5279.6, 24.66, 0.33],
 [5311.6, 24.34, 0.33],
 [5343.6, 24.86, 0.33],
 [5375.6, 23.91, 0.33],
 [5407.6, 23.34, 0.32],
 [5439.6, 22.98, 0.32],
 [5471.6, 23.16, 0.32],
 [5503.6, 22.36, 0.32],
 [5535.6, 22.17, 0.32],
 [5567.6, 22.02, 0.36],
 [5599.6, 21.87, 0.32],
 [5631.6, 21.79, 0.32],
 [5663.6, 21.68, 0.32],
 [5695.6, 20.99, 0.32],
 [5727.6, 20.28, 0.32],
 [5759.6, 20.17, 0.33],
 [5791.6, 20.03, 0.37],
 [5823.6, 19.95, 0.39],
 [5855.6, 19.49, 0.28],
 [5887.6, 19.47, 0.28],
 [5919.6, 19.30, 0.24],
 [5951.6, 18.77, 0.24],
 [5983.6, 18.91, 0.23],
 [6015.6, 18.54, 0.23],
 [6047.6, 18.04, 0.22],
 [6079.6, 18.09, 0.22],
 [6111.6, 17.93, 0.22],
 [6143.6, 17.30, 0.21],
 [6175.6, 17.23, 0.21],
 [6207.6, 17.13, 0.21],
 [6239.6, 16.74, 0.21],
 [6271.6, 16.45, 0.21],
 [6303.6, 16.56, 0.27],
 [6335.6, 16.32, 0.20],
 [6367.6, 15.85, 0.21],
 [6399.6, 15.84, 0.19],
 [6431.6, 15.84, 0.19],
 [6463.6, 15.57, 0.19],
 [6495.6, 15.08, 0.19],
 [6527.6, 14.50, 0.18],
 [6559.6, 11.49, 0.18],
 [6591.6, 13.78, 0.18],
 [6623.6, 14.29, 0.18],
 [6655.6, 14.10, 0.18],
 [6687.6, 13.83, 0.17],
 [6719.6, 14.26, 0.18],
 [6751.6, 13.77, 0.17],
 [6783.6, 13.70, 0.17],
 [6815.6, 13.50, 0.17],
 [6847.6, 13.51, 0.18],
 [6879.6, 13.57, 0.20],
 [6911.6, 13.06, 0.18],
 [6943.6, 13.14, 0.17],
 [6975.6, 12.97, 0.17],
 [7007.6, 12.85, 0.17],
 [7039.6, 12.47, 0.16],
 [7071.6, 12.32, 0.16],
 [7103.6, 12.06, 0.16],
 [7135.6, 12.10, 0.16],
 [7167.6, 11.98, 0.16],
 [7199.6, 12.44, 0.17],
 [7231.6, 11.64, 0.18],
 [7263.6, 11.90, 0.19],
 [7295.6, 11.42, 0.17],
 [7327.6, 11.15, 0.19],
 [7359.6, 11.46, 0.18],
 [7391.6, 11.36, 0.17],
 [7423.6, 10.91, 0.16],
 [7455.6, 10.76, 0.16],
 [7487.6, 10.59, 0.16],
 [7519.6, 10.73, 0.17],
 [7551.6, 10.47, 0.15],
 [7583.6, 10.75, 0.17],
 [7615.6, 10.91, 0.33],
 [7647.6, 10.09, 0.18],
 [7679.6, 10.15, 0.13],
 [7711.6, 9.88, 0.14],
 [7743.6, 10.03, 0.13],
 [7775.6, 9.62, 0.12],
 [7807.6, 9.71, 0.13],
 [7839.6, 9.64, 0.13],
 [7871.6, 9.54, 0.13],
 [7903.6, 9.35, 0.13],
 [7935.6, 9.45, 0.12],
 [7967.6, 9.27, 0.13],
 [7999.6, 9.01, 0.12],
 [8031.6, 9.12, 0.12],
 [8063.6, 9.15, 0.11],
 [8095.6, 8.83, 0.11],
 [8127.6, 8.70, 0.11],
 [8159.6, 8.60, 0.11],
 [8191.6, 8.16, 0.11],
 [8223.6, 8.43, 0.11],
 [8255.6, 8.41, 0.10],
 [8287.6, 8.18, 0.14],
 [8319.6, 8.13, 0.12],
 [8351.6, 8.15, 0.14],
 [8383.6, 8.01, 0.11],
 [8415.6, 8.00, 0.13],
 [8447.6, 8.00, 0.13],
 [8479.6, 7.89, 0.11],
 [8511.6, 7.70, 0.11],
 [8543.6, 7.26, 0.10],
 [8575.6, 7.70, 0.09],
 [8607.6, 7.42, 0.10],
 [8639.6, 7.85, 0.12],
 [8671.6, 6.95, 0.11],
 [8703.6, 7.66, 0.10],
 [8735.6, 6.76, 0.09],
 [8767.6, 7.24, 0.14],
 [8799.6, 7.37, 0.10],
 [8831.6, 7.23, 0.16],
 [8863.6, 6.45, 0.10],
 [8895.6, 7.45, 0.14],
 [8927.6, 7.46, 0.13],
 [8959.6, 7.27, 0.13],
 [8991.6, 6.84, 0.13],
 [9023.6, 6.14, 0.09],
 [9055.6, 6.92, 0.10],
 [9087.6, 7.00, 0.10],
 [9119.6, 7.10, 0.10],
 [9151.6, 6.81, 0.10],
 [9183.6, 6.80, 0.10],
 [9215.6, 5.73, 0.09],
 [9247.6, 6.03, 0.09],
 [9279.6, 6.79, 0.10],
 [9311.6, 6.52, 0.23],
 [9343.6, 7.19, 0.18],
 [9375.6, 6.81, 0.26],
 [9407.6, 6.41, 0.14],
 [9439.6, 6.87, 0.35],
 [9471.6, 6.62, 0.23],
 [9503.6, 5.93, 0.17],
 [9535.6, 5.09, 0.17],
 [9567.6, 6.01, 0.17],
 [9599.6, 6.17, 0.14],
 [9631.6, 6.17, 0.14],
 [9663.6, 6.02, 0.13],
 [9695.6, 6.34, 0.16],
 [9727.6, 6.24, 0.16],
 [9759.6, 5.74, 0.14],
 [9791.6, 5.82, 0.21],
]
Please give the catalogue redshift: 0.00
